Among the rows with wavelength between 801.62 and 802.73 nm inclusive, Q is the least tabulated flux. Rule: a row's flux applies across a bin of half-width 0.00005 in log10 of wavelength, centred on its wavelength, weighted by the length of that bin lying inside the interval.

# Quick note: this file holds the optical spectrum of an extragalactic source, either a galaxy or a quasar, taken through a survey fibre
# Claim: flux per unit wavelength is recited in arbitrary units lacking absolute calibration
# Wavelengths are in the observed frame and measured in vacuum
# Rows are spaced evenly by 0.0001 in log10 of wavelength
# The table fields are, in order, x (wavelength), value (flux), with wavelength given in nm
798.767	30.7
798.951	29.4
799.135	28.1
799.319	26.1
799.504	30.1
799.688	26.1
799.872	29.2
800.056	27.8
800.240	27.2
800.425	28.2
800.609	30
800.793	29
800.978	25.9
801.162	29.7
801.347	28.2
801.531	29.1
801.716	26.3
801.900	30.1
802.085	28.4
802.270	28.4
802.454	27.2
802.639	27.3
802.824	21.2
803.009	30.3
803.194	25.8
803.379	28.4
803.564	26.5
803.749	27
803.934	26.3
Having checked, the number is 26.3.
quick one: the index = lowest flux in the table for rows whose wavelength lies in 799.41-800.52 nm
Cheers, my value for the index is 26.1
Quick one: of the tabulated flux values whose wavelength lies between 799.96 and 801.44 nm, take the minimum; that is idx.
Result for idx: 25.9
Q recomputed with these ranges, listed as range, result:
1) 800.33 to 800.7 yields 28.2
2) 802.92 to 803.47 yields 25.8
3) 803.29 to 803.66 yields 26.5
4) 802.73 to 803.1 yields 21.2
